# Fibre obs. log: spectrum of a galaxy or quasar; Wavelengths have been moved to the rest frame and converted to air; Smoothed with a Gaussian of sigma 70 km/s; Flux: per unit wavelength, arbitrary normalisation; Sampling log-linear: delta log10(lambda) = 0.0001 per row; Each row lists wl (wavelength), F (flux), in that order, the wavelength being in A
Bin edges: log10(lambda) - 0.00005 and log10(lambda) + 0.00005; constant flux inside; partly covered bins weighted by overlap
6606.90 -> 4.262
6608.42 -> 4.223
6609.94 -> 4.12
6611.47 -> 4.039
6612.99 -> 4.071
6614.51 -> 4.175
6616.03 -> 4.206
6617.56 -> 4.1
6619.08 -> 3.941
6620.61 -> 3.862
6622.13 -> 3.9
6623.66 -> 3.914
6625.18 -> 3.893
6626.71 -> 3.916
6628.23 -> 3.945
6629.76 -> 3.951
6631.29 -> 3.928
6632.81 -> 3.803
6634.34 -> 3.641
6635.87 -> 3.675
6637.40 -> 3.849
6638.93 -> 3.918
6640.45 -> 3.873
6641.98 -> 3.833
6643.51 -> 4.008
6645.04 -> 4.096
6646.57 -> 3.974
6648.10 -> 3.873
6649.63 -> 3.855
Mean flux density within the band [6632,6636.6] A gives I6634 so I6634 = 3.71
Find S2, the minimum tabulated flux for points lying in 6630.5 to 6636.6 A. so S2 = 3.641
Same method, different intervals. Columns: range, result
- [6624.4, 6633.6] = 3.803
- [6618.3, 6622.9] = 3.862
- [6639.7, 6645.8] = 3.833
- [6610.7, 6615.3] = 4.039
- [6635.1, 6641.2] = 3.675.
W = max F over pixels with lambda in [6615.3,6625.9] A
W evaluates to 4.206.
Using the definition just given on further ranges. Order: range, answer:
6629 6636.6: 3.951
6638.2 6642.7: 3.918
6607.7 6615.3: 4.223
